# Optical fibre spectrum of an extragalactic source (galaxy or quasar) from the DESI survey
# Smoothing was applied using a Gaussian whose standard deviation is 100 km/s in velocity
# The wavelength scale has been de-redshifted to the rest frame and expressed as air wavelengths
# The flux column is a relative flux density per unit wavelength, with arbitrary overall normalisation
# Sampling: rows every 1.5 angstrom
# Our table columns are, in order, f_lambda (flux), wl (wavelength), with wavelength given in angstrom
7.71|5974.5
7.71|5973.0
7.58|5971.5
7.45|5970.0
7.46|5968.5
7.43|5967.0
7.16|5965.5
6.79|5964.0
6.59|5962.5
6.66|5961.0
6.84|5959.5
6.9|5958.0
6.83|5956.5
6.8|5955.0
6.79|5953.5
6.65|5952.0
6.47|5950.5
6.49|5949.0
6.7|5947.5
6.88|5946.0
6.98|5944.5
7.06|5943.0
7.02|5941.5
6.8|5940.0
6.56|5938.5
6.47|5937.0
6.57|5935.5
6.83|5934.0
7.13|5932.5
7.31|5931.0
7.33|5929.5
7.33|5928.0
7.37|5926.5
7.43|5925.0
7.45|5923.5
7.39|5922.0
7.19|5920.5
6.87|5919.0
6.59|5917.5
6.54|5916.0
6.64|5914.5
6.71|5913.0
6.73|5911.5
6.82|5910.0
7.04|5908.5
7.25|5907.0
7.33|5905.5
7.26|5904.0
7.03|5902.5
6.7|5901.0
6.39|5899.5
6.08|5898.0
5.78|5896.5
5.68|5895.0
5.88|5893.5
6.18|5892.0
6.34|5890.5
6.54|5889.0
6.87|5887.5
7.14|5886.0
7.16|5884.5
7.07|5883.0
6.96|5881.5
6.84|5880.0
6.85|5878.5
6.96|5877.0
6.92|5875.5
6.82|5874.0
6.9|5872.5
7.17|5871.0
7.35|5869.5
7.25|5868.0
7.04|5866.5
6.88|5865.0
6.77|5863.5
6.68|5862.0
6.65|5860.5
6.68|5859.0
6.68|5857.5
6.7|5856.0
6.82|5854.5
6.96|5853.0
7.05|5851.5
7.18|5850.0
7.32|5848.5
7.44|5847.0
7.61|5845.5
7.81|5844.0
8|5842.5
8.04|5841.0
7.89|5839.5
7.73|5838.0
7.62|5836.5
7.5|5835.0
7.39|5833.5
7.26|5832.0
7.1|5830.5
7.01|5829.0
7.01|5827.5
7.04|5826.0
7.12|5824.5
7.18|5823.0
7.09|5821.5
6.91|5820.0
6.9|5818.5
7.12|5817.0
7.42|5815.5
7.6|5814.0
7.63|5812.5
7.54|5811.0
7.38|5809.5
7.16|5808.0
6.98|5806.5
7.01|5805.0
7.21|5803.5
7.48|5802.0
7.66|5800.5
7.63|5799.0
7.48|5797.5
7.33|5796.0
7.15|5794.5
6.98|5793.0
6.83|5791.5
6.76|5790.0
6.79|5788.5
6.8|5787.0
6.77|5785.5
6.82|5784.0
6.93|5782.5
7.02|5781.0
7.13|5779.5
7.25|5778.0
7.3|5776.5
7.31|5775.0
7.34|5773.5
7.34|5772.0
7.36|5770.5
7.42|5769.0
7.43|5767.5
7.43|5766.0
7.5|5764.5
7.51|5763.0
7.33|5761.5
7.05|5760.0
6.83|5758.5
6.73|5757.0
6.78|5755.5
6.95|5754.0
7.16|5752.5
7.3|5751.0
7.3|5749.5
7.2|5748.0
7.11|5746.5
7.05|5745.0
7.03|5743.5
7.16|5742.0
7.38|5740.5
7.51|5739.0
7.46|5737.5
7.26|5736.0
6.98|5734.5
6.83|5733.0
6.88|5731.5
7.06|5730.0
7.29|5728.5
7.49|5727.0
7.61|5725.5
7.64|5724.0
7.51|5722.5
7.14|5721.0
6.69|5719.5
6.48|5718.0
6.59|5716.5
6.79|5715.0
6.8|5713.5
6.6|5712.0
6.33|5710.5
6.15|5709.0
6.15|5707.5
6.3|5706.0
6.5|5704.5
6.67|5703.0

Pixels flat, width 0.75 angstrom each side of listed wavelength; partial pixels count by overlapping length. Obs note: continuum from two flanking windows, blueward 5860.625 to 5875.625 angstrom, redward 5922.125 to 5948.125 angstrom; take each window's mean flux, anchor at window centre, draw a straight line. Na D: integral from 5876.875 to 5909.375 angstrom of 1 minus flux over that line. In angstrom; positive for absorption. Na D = 1.4 angstrom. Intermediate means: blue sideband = 6.97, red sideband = 7.02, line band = 6.69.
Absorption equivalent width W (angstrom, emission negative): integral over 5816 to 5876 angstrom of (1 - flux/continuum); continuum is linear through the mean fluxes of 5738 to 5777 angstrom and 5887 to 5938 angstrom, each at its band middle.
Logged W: -1.6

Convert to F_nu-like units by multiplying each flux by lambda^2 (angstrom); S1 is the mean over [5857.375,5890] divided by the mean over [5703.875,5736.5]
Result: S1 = 1.06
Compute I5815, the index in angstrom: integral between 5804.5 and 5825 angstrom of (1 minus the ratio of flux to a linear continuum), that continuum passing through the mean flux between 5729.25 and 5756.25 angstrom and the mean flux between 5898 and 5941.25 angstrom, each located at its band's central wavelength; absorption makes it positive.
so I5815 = -0.47 angstrom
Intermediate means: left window 7.13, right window 6.95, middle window 7.22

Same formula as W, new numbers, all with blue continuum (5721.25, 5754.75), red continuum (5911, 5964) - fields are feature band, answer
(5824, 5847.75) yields -1.4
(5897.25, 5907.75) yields 0.1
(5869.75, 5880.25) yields 0.1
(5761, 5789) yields -0.1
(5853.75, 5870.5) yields 0.3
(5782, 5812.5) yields -0.1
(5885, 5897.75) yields 1.2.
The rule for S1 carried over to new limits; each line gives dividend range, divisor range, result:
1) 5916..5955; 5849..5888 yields 1.02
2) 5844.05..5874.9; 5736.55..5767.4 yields 1.01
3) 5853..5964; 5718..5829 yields 1.00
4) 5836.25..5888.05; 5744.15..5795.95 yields 1.03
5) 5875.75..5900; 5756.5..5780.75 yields 0.94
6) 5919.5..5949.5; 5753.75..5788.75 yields 1.04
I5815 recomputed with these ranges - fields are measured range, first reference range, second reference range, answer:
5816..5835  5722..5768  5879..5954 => -0.24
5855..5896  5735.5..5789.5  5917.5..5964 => 1.39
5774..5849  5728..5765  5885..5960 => -2.72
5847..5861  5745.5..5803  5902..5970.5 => 0.27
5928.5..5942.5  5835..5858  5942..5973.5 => 0.29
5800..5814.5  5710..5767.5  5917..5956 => -0.63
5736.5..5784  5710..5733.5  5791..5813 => -0.46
